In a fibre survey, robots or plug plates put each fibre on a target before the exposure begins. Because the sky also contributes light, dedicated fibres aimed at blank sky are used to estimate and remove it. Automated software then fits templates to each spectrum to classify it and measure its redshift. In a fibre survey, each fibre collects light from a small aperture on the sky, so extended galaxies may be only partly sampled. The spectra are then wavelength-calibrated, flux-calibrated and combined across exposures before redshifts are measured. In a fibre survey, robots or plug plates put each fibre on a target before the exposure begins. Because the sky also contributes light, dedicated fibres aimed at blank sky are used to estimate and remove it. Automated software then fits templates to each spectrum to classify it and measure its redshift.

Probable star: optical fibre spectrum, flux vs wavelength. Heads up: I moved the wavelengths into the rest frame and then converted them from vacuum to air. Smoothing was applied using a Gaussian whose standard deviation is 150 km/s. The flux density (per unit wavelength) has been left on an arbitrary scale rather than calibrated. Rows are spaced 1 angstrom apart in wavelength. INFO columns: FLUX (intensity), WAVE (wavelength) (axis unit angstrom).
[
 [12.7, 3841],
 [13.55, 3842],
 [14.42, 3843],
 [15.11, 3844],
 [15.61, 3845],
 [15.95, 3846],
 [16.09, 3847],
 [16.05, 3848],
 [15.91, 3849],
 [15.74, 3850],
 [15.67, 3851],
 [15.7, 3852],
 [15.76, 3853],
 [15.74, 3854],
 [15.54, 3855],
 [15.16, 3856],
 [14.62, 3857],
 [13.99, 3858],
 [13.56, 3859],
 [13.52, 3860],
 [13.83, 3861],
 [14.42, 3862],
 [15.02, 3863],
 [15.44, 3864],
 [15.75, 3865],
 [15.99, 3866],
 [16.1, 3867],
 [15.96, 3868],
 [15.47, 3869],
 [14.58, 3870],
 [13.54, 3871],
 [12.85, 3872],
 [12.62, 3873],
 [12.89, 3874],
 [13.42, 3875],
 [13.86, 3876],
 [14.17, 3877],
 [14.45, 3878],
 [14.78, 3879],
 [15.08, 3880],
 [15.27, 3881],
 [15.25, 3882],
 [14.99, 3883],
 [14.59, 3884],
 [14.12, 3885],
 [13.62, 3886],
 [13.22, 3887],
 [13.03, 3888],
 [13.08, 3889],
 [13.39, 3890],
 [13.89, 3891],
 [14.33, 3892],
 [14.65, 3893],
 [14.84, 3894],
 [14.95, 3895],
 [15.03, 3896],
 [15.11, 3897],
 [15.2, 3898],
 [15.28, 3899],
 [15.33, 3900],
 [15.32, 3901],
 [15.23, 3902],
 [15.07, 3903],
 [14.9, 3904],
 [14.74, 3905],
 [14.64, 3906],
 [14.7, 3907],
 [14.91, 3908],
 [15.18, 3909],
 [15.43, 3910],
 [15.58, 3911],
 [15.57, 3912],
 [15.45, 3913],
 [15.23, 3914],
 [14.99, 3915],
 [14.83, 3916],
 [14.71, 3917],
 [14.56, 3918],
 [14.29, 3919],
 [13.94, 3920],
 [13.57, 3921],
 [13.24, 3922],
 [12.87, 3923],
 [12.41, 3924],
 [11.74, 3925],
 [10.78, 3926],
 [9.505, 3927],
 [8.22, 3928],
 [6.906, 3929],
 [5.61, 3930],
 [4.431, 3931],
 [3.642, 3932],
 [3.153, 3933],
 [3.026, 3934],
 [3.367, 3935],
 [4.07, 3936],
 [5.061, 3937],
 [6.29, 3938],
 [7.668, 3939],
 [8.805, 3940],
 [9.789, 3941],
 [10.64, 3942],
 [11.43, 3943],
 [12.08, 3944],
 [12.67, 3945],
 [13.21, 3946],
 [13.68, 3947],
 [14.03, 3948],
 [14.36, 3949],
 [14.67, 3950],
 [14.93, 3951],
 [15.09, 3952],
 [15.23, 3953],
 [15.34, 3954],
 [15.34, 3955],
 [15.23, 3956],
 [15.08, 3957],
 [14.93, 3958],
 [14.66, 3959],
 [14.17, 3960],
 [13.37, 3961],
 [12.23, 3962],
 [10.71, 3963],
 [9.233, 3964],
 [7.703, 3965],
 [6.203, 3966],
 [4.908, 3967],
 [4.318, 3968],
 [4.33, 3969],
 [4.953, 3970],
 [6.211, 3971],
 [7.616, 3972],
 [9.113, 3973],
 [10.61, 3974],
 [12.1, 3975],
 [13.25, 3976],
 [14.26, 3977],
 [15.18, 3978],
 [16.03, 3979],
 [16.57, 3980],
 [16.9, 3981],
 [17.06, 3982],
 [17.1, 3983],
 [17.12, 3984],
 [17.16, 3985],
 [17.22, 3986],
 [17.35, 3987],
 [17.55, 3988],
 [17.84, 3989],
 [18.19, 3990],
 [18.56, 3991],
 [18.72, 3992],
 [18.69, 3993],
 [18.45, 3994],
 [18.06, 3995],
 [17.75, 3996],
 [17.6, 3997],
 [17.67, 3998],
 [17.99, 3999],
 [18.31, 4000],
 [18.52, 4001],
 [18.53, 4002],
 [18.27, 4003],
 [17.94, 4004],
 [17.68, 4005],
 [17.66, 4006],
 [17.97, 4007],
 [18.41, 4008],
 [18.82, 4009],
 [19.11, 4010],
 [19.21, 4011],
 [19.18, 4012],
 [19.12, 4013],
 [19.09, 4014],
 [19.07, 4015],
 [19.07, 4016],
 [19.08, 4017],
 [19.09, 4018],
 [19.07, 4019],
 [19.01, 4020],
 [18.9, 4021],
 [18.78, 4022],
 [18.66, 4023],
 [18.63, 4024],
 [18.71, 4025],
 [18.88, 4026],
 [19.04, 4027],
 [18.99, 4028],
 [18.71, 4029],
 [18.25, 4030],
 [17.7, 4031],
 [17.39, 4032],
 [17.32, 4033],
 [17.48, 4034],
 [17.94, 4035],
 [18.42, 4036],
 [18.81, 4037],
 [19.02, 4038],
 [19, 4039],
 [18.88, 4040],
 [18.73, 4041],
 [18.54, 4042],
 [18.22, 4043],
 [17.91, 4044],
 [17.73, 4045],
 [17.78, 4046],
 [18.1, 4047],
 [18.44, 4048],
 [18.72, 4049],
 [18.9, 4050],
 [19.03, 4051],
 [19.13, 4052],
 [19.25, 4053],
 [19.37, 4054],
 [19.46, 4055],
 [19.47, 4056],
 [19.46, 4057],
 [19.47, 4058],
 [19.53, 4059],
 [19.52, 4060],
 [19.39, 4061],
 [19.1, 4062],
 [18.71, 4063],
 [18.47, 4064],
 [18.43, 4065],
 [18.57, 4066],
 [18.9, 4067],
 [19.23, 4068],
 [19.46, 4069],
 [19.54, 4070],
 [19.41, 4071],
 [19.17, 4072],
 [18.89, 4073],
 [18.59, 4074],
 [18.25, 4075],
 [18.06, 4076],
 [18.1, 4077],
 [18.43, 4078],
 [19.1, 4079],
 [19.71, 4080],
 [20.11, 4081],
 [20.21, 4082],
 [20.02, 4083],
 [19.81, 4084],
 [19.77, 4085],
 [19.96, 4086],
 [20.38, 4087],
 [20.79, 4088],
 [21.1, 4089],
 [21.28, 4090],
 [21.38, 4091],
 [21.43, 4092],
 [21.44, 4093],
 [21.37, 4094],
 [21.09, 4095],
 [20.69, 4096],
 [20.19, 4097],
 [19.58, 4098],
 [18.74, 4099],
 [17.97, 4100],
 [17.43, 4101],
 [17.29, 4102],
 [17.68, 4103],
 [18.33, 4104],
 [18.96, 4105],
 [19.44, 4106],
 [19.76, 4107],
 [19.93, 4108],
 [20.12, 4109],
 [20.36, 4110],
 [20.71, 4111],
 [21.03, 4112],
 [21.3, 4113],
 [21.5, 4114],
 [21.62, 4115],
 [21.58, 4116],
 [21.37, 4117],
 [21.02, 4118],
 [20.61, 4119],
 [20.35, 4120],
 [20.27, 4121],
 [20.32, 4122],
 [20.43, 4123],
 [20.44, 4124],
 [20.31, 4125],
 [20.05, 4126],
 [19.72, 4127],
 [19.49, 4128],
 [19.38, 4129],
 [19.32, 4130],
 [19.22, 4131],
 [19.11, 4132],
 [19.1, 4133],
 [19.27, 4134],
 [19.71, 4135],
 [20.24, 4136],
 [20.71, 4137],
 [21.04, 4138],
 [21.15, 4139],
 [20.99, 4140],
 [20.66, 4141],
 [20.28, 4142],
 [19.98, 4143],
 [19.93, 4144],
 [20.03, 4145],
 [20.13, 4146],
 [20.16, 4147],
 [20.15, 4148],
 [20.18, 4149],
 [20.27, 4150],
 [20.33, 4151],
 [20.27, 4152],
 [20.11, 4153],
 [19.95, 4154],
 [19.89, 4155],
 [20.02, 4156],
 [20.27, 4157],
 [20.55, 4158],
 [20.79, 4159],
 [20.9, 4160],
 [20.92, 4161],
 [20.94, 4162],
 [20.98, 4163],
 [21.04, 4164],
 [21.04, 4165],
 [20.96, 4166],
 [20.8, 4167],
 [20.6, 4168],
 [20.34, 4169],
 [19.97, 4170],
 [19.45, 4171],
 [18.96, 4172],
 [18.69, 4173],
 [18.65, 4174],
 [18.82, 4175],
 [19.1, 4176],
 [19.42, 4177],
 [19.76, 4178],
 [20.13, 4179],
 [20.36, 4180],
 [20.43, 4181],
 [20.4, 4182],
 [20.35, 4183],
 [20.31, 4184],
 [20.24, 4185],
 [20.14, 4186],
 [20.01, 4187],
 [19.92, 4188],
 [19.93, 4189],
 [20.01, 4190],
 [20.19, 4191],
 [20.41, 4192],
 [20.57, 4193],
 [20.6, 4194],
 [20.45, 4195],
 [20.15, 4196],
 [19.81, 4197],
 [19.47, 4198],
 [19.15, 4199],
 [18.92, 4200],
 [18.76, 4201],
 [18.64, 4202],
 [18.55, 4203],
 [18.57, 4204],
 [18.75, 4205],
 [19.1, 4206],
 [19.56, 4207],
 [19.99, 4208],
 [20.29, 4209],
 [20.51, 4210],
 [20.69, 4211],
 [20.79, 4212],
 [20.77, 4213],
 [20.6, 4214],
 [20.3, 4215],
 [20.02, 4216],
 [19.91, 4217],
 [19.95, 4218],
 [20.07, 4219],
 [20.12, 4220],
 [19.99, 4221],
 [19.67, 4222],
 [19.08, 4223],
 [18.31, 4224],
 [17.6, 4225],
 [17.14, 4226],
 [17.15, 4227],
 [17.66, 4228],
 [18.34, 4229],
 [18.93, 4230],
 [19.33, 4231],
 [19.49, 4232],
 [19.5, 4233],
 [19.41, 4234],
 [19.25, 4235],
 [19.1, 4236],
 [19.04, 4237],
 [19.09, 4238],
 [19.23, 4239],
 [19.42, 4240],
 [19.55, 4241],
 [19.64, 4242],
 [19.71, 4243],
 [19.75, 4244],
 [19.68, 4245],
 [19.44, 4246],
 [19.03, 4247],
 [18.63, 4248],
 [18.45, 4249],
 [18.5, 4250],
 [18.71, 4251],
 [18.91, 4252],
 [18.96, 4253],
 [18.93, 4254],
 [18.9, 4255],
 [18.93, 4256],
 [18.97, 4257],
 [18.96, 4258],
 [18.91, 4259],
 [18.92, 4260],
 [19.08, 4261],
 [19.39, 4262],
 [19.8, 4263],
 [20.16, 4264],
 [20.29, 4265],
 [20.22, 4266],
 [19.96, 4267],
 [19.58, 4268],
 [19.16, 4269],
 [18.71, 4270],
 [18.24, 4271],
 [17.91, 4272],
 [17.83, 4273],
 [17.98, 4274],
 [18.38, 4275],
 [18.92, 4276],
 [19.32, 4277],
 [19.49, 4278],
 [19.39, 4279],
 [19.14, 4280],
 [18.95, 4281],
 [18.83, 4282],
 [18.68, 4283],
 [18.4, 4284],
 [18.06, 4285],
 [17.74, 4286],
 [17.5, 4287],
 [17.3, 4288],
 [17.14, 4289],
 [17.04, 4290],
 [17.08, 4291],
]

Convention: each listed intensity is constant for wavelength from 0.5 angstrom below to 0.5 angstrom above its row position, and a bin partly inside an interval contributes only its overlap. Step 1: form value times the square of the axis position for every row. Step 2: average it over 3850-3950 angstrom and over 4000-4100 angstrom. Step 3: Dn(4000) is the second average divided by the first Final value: 1.6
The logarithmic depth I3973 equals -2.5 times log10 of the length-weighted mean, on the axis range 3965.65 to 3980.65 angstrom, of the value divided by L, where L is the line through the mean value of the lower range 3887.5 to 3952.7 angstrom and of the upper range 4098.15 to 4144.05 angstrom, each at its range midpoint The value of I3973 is 0.41 mag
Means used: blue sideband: 12.3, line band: 9.82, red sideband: 20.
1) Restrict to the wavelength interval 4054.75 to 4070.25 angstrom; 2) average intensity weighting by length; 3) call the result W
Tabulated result 19.2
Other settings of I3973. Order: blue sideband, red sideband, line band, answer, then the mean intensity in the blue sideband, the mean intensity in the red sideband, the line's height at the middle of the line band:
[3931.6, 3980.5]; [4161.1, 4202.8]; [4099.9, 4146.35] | -0.14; 10.6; 20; 17.5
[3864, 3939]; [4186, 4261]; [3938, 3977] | 0.24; 12.9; 19.4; 14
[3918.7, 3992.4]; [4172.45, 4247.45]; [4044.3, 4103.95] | -0.25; 11.7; 19.5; 15.4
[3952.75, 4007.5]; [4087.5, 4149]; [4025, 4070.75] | -0.09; 14.6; 20.1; 17.3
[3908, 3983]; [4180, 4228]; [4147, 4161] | -0.12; 11.5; 19.7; 18.1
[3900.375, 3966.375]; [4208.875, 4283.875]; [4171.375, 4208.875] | -0.10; 12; 19.2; 17.9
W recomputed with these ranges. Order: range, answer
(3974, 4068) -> 18.2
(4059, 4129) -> 19.8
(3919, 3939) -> 8.14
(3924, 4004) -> 12.5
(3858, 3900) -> 14.4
